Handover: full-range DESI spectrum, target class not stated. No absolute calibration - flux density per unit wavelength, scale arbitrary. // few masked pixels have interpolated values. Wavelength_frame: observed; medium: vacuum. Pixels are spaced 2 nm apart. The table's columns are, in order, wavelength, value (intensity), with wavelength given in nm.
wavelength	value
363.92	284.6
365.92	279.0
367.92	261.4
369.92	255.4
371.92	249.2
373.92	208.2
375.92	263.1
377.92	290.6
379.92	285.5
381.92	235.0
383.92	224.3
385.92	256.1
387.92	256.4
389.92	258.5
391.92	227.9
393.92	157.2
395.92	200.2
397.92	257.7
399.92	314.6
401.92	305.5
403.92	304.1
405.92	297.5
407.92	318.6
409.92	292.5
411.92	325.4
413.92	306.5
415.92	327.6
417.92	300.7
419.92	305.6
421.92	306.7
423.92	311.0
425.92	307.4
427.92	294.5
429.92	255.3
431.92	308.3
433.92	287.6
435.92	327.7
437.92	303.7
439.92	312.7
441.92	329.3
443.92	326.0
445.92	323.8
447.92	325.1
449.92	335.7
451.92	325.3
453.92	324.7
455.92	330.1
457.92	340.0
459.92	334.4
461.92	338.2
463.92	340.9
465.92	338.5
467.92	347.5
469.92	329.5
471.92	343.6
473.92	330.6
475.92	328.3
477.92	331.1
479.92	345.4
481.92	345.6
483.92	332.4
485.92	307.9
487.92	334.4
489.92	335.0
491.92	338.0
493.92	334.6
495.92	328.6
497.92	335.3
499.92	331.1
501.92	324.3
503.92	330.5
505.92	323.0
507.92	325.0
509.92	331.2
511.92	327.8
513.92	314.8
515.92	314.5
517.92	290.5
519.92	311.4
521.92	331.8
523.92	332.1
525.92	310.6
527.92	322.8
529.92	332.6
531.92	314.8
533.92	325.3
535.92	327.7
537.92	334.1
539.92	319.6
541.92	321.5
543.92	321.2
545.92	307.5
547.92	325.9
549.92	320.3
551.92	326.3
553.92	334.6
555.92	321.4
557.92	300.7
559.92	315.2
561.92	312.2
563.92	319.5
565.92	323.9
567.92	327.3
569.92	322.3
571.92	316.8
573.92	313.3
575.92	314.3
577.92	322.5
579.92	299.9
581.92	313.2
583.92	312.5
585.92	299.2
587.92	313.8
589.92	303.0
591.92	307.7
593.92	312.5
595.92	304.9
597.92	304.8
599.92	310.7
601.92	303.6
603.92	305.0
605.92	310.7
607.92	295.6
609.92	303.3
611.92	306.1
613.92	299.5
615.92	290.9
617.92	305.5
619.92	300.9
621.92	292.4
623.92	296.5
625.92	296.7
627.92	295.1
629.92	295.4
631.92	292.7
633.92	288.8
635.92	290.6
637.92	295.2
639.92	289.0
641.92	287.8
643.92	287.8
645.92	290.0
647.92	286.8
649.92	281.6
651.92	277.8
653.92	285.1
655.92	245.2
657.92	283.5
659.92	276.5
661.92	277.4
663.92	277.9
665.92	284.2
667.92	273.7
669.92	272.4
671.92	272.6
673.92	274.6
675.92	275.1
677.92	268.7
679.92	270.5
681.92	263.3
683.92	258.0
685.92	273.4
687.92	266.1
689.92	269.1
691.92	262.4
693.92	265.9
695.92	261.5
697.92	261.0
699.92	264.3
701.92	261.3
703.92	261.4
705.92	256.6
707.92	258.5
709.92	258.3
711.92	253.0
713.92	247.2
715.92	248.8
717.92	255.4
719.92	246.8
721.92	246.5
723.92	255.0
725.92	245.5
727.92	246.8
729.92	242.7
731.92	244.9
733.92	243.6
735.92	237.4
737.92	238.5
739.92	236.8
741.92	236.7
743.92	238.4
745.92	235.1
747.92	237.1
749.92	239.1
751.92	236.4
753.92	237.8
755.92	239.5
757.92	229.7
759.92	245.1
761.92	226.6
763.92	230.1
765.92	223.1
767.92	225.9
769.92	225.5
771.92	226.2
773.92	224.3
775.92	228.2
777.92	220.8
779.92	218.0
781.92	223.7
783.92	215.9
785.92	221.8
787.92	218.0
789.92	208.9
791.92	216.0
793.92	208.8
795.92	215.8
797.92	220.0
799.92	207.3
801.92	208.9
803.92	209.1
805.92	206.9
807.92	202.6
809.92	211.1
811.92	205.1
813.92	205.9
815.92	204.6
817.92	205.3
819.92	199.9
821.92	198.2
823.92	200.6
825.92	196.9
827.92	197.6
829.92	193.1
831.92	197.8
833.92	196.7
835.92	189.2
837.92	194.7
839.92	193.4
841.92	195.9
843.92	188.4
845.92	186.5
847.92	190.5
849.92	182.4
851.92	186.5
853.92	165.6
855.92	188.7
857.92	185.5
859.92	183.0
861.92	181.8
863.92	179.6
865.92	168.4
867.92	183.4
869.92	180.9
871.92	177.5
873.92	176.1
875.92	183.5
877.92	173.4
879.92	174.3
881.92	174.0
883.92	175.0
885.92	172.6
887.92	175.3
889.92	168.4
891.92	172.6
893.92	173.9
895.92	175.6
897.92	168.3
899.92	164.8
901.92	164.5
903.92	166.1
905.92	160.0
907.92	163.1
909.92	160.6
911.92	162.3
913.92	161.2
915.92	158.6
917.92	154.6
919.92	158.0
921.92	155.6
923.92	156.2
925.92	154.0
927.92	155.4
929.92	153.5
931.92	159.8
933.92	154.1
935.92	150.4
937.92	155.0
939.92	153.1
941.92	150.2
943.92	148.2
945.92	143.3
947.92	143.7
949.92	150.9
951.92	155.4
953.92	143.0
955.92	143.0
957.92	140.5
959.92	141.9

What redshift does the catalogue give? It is 0.000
